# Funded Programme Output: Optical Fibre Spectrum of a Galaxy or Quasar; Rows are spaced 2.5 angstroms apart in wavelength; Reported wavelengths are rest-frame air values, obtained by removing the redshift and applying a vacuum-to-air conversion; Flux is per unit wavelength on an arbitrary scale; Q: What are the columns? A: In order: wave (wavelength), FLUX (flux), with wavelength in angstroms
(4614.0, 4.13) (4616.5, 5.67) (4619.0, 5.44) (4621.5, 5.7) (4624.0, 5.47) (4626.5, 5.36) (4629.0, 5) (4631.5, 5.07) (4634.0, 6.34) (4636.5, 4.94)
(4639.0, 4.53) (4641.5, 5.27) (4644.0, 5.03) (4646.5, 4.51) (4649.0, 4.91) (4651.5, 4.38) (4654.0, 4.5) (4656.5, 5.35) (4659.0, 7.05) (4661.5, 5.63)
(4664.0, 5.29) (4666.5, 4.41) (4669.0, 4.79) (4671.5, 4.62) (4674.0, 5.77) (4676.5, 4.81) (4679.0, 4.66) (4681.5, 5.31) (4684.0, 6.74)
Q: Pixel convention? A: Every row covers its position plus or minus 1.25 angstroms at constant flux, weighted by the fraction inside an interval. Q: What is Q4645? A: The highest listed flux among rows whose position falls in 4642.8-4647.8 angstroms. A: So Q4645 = 5.03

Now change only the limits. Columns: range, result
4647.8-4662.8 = 7.05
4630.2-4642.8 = 6.34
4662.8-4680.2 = 5.77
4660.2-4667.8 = 5.63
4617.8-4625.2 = 5.7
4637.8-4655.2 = 5.27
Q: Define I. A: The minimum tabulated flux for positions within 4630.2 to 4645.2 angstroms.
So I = 4.53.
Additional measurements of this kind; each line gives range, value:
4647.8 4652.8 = 4.38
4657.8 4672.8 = 4.41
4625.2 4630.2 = 5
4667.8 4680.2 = 4.62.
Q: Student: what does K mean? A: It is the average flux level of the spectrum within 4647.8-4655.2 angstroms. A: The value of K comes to 4.6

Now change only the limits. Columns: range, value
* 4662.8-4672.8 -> 4.78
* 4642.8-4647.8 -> 4.77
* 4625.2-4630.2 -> 5.18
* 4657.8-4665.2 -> 5.99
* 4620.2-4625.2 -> 5.58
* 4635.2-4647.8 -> 4.86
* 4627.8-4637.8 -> 5.34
